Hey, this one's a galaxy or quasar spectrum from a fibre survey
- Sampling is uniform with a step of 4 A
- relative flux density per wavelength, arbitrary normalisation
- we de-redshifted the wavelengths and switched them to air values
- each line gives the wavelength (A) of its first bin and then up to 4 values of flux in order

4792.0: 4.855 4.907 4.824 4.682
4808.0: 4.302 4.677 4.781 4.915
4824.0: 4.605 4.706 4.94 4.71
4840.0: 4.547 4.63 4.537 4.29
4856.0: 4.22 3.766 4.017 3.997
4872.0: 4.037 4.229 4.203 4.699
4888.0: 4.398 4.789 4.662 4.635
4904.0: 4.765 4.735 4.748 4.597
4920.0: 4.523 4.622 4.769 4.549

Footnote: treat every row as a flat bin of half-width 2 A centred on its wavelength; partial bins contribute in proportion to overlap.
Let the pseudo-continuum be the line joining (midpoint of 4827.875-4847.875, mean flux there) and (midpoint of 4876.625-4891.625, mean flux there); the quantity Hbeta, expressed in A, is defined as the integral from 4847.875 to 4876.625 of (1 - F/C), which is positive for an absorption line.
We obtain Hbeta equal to 2.9 A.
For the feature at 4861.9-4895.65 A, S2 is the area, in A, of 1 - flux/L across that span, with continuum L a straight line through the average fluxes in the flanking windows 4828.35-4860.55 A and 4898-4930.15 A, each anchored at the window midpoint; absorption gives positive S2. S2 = 2.0 A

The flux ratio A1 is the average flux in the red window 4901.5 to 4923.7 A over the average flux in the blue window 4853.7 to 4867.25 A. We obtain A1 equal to 1.2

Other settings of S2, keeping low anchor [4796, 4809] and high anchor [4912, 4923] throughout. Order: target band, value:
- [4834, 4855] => 0.5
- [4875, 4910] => 0.3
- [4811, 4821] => -0.3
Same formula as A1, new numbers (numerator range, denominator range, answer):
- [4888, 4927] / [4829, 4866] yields 1.06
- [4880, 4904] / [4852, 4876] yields 1.14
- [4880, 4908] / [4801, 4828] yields 0.99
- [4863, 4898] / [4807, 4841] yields 0.92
